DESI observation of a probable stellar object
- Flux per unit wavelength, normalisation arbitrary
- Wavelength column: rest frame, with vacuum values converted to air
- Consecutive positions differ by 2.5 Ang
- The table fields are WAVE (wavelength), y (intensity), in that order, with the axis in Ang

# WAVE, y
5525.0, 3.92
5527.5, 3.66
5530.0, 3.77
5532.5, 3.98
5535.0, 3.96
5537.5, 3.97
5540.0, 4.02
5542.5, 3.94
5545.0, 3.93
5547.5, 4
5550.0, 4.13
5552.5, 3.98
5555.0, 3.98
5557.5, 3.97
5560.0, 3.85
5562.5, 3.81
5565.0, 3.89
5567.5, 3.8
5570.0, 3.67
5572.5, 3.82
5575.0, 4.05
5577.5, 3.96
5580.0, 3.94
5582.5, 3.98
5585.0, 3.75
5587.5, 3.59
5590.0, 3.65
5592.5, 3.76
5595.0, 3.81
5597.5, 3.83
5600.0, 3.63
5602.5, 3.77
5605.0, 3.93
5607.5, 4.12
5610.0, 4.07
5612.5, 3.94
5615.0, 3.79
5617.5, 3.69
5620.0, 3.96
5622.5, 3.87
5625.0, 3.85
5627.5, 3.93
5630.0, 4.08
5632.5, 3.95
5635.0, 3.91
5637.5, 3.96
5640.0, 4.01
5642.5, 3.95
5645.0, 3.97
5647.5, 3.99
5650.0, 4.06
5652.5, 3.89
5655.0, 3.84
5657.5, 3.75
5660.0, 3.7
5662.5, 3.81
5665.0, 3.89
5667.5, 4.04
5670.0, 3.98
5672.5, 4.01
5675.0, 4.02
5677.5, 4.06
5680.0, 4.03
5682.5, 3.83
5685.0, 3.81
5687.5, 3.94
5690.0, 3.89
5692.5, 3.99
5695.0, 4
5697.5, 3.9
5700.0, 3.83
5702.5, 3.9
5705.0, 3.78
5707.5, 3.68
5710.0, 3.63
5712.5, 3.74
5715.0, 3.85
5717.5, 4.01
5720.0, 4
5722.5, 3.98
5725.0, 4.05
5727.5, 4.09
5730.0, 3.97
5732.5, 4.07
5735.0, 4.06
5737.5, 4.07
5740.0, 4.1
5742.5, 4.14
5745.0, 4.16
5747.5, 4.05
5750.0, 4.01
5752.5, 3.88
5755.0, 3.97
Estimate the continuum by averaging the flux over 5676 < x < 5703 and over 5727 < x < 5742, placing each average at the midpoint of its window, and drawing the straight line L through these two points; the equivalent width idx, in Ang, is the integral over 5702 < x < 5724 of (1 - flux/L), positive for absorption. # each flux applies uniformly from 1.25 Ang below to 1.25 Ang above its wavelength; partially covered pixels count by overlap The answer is 0.9 Ang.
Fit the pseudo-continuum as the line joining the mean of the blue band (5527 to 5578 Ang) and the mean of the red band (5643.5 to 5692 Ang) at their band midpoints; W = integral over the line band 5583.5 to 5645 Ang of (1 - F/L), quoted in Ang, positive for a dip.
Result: 0.8 Ang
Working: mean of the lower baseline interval 3.91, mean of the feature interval 3.87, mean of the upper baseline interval 3.92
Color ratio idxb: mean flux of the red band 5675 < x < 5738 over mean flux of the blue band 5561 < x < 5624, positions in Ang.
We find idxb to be 1.0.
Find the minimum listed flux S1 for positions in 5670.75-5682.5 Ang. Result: 3.83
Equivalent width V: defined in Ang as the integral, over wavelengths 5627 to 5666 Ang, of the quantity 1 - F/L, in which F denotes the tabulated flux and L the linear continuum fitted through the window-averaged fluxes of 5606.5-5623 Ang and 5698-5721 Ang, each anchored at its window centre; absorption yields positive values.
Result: -0.30 Ang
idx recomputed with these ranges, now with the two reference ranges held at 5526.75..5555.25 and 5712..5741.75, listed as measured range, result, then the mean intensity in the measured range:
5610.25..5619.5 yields 0.3 Ang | 3.85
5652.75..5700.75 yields 1.0 Ang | 3.91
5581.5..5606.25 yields 1.2 Ang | 3.77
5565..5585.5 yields 0.4 Ang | 3.88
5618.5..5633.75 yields 0.1 Ang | 3.94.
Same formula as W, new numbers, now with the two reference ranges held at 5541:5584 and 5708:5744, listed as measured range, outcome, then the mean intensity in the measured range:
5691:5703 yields 0.1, 3.92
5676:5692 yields 0.1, 3.93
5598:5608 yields 0.2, 3.84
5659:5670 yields 0.2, 3.88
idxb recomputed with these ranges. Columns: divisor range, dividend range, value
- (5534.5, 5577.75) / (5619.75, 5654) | 1.01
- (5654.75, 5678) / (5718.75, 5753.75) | 1.04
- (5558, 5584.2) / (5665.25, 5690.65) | 1.02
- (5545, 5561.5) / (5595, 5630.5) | 0.98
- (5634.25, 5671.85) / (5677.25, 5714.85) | 0.99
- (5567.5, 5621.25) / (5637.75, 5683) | 1.02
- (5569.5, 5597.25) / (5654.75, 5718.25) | 1.02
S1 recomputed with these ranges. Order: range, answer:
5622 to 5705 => 3.7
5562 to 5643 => 3.59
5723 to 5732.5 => 3.97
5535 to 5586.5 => 3.67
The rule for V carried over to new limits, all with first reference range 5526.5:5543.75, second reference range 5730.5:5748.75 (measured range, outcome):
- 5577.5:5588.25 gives 0.3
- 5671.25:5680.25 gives 0.0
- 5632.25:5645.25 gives 0.1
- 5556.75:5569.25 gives 0.2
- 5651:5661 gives 0.5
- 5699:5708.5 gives 0.6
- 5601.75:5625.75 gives 0.4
